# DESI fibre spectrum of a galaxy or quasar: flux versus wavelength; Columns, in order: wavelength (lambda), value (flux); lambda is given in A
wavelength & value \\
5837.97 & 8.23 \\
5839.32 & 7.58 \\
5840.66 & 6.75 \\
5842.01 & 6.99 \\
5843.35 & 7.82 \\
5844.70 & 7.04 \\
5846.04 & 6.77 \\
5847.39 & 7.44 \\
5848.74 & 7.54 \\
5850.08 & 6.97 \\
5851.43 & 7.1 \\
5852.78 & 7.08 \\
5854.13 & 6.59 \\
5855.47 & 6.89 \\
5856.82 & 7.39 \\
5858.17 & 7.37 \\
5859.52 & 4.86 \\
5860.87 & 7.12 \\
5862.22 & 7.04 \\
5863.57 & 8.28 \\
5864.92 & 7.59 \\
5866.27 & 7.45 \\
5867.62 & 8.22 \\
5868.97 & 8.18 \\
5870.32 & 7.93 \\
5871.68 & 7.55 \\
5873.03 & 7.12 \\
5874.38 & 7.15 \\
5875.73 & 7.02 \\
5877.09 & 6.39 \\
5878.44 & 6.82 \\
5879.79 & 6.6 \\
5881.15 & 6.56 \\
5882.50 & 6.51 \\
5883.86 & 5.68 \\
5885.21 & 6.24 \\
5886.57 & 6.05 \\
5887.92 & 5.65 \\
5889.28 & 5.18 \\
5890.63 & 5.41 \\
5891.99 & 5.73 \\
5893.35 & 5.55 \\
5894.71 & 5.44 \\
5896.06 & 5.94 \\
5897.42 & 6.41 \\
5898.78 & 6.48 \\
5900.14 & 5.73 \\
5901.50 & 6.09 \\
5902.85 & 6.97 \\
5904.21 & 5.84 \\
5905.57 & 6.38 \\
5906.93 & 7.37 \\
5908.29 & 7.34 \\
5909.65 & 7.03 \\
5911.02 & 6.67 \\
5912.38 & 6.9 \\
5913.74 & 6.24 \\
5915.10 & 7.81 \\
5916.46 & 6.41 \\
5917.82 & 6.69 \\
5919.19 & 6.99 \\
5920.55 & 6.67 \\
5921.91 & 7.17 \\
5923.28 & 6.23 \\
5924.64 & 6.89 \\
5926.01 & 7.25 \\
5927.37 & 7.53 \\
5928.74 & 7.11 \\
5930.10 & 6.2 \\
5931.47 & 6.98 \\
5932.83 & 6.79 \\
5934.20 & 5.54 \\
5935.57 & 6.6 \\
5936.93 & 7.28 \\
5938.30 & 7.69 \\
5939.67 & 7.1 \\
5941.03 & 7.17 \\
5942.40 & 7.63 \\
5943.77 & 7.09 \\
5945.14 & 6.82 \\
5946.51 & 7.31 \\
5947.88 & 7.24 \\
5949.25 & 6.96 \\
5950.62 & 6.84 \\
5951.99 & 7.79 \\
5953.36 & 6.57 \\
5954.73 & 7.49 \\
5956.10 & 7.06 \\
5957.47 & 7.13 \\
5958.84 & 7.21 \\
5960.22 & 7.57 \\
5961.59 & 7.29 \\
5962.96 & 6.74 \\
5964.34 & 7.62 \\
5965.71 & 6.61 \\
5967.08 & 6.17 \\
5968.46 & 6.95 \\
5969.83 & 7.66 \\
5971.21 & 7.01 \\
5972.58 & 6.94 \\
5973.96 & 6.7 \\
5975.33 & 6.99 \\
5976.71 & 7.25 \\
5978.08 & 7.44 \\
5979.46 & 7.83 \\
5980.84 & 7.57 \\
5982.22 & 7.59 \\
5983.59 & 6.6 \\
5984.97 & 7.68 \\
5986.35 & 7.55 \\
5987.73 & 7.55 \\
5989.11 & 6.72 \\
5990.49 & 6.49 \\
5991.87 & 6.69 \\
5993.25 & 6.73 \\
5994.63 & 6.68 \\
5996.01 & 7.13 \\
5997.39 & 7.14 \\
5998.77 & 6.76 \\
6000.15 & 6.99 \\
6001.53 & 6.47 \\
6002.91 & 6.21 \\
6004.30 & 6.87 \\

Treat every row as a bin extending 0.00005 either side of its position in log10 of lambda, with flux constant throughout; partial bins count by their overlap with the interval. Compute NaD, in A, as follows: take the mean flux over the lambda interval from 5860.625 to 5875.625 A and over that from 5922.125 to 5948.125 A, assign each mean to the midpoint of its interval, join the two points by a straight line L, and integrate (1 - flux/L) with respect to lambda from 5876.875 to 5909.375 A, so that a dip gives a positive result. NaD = 5.2 A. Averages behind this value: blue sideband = 7.6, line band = 6.19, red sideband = 6.97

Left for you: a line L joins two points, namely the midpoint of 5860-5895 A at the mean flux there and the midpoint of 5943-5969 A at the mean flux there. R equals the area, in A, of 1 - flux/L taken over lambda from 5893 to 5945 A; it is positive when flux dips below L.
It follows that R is 1.4 A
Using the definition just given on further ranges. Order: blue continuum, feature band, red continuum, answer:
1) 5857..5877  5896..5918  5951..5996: 1.88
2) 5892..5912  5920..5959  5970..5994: -1.64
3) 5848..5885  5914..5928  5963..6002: 0.23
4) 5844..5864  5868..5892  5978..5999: 1.54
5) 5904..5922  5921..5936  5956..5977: 0.31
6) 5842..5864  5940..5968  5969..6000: -0.03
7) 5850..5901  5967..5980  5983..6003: -0.49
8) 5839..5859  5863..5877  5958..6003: -0.93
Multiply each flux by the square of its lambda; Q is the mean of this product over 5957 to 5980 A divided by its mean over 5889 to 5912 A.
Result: 1.2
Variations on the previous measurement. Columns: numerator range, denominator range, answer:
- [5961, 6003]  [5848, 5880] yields 1.02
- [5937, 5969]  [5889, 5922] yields 1.13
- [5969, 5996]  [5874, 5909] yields 1.18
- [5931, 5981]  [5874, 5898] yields 1.19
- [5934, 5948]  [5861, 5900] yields 1.09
